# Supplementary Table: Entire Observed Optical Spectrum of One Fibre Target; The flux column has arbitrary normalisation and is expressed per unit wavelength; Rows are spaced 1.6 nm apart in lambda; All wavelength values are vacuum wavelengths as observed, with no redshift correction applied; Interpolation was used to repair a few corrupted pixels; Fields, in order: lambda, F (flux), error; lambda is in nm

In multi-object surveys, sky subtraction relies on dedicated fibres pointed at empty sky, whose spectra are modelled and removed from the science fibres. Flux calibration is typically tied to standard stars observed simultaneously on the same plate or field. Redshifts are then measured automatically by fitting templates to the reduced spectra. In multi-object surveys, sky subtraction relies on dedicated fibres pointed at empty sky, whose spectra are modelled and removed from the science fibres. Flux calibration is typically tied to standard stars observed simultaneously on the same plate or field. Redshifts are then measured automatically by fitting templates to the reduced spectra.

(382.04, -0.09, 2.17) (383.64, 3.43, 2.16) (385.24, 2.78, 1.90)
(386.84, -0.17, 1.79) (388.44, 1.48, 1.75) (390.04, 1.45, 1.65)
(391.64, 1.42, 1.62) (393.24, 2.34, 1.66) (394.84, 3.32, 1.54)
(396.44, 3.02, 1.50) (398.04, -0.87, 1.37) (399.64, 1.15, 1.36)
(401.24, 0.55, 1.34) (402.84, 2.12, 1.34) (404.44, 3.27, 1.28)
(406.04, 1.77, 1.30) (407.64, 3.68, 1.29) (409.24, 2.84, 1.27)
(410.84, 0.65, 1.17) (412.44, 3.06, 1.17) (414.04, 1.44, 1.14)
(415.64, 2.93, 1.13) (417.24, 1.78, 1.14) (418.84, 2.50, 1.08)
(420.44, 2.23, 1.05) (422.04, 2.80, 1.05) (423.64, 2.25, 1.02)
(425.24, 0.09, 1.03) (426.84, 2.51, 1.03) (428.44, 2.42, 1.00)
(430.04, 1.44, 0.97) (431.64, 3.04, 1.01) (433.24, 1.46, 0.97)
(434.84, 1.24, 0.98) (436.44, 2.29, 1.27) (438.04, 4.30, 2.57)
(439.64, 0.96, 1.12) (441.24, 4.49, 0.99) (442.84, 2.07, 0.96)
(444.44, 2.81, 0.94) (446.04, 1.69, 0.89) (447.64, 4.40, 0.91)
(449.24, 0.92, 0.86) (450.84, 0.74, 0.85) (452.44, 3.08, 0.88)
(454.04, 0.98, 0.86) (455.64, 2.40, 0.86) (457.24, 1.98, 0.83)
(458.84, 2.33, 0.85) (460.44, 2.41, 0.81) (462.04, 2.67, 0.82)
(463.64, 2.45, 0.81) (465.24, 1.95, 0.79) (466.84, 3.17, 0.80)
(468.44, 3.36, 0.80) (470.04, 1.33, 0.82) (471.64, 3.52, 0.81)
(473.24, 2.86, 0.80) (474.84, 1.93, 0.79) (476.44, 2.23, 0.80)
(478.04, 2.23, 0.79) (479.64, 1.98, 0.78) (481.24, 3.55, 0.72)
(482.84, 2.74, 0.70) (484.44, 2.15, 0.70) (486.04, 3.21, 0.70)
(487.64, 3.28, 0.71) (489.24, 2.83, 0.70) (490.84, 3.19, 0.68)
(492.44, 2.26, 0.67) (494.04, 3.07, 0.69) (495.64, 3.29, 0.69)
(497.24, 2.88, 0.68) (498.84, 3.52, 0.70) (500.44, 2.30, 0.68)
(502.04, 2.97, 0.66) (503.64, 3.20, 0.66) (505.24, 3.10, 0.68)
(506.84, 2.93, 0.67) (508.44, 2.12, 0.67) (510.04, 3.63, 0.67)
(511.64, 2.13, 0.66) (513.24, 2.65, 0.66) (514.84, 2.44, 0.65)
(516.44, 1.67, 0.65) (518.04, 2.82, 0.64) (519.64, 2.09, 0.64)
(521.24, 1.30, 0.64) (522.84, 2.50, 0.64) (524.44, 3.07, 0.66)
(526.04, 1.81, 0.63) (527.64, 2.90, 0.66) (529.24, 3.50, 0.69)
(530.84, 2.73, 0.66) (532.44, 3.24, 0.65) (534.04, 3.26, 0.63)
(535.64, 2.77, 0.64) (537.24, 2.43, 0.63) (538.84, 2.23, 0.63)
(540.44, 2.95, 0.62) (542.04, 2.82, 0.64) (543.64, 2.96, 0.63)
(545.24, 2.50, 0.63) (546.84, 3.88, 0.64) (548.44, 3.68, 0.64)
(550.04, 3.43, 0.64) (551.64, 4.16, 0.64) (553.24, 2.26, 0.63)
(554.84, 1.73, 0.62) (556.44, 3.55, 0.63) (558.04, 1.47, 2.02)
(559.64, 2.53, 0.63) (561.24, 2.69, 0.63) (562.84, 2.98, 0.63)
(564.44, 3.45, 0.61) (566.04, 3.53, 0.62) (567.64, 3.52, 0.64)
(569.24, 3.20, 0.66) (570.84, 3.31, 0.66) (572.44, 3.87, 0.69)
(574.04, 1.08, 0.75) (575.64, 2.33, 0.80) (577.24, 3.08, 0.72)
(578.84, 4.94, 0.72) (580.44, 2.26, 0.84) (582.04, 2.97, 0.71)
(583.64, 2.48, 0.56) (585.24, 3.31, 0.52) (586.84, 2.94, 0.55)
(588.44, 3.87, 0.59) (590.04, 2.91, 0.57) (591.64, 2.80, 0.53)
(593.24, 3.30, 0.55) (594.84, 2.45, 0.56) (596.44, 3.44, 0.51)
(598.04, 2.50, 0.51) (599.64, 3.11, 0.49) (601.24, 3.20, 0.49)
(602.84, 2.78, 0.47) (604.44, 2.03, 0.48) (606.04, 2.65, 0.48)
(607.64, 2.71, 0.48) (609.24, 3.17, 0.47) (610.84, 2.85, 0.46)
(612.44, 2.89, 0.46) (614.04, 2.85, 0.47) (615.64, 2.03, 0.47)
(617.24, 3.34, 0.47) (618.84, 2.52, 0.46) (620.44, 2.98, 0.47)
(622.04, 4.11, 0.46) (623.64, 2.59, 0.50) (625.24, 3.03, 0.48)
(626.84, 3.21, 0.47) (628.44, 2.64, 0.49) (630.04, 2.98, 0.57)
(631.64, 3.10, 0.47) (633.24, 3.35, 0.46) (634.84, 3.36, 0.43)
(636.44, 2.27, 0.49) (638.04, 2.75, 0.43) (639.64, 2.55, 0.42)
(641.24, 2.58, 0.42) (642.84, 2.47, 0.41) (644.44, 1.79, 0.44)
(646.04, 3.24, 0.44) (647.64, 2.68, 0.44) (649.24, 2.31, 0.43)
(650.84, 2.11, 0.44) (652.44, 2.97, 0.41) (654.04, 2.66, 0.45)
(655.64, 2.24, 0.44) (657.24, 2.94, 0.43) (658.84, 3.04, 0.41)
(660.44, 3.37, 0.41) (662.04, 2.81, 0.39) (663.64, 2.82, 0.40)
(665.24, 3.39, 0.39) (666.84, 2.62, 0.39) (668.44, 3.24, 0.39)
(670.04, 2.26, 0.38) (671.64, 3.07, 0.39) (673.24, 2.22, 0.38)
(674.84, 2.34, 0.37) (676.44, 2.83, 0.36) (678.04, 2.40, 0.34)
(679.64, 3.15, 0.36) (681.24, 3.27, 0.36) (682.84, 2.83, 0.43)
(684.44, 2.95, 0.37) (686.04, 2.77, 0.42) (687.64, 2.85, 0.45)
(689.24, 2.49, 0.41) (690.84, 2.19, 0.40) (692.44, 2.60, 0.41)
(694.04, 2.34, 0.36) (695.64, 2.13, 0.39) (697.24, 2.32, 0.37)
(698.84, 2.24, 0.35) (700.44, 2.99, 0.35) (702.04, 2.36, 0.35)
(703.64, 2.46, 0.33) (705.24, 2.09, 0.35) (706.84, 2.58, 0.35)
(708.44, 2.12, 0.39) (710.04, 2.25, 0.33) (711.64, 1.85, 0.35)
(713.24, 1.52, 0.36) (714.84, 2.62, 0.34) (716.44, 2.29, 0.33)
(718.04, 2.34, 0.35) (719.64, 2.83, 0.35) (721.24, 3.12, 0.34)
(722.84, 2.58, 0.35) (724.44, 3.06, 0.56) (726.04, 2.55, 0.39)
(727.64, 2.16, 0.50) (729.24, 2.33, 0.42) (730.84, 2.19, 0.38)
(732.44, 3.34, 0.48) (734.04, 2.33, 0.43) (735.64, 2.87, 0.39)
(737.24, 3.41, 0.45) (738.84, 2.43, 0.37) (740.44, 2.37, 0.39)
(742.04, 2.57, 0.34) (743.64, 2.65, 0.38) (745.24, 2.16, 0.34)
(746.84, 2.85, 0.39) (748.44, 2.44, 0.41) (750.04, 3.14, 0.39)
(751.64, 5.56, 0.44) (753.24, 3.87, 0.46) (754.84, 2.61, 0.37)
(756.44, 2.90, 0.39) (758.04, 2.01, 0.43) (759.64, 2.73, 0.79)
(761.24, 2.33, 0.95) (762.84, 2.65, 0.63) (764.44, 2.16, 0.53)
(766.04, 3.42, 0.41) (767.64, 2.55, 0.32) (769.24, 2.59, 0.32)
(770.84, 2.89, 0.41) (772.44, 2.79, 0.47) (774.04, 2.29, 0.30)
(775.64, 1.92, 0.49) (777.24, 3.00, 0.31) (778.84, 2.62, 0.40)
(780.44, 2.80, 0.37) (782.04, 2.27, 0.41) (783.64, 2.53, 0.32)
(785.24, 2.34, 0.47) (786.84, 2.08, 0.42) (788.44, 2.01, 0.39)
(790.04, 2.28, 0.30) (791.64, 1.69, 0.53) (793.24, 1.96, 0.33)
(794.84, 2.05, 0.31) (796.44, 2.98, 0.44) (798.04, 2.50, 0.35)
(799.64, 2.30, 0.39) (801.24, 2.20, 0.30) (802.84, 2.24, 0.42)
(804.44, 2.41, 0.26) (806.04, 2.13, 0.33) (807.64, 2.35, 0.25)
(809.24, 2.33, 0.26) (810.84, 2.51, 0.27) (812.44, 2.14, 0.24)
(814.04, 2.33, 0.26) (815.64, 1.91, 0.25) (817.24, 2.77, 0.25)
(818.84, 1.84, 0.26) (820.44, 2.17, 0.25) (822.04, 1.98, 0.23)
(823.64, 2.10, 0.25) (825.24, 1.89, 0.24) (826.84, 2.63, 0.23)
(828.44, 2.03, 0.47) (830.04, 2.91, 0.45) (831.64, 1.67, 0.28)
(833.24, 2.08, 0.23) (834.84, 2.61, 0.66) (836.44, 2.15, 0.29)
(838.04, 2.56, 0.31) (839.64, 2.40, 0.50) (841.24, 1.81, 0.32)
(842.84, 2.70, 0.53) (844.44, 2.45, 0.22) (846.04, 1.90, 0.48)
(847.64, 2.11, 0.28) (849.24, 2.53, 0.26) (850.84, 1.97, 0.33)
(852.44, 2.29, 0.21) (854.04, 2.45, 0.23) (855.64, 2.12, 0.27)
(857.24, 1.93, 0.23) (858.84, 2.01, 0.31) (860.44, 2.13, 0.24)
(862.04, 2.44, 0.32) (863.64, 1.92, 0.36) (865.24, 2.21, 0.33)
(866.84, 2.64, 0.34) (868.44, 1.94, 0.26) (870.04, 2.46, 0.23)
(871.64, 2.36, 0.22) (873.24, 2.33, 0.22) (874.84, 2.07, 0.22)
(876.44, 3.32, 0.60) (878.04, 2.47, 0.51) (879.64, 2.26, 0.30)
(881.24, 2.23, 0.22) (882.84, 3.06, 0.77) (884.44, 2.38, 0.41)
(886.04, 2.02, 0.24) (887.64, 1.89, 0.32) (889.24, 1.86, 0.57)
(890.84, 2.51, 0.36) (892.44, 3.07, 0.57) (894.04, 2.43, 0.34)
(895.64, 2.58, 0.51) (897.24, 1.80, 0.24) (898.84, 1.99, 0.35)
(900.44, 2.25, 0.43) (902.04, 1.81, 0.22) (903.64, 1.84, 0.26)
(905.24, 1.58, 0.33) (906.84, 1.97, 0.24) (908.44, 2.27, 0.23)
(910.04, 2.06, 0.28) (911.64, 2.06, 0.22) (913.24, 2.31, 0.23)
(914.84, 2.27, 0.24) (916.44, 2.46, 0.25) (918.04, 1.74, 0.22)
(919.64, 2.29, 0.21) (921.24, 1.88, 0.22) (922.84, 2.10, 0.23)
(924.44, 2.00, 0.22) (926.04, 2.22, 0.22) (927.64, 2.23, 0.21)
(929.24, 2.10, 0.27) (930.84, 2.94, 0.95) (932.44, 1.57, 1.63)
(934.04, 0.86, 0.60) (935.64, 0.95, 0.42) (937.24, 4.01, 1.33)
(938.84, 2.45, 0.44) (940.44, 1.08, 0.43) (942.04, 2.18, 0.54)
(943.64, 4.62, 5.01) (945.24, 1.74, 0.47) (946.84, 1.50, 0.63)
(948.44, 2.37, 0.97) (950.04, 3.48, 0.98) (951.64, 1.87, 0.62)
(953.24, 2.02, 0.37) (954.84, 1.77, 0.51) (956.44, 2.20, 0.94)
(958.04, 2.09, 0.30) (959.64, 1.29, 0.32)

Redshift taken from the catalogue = 0.14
